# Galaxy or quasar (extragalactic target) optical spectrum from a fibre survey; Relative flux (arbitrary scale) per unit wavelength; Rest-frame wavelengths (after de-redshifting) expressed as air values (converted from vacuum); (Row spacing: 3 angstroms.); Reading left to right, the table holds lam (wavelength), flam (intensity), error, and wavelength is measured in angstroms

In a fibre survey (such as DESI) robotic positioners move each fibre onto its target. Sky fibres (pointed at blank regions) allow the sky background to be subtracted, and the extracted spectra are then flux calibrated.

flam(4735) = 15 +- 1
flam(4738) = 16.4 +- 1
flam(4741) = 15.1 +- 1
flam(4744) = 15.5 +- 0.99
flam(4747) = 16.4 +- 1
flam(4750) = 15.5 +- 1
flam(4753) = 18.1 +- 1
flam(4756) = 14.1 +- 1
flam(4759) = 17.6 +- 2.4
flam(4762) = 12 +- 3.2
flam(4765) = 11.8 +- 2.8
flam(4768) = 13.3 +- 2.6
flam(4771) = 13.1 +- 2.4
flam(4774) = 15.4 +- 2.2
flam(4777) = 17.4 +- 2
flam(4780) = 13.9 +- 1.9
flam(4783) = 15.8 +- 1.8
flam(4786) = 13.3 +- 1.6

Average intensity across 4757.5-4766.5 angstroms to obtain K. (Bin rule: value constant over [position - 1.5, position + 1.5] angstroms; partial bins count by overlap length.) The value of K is 13.8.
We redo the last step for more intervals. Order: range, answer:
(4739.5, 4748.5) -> 15.7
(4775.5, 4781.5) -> 15.7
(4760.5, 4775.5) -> 13.1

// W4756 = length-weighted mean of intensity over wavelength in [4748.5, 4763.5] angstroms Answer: 15.5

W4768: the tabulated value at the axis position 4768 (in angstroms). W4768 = 13.3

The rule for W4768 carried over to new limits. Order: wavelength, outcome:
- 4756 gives 14.1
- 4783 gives 15.8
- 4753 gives 18.1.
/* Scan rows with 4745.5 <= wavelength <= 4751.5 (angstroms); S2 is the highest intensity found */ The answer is 16.4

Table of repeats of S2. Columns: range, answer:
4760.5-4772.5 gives 13.3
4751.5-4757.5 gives 18.1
